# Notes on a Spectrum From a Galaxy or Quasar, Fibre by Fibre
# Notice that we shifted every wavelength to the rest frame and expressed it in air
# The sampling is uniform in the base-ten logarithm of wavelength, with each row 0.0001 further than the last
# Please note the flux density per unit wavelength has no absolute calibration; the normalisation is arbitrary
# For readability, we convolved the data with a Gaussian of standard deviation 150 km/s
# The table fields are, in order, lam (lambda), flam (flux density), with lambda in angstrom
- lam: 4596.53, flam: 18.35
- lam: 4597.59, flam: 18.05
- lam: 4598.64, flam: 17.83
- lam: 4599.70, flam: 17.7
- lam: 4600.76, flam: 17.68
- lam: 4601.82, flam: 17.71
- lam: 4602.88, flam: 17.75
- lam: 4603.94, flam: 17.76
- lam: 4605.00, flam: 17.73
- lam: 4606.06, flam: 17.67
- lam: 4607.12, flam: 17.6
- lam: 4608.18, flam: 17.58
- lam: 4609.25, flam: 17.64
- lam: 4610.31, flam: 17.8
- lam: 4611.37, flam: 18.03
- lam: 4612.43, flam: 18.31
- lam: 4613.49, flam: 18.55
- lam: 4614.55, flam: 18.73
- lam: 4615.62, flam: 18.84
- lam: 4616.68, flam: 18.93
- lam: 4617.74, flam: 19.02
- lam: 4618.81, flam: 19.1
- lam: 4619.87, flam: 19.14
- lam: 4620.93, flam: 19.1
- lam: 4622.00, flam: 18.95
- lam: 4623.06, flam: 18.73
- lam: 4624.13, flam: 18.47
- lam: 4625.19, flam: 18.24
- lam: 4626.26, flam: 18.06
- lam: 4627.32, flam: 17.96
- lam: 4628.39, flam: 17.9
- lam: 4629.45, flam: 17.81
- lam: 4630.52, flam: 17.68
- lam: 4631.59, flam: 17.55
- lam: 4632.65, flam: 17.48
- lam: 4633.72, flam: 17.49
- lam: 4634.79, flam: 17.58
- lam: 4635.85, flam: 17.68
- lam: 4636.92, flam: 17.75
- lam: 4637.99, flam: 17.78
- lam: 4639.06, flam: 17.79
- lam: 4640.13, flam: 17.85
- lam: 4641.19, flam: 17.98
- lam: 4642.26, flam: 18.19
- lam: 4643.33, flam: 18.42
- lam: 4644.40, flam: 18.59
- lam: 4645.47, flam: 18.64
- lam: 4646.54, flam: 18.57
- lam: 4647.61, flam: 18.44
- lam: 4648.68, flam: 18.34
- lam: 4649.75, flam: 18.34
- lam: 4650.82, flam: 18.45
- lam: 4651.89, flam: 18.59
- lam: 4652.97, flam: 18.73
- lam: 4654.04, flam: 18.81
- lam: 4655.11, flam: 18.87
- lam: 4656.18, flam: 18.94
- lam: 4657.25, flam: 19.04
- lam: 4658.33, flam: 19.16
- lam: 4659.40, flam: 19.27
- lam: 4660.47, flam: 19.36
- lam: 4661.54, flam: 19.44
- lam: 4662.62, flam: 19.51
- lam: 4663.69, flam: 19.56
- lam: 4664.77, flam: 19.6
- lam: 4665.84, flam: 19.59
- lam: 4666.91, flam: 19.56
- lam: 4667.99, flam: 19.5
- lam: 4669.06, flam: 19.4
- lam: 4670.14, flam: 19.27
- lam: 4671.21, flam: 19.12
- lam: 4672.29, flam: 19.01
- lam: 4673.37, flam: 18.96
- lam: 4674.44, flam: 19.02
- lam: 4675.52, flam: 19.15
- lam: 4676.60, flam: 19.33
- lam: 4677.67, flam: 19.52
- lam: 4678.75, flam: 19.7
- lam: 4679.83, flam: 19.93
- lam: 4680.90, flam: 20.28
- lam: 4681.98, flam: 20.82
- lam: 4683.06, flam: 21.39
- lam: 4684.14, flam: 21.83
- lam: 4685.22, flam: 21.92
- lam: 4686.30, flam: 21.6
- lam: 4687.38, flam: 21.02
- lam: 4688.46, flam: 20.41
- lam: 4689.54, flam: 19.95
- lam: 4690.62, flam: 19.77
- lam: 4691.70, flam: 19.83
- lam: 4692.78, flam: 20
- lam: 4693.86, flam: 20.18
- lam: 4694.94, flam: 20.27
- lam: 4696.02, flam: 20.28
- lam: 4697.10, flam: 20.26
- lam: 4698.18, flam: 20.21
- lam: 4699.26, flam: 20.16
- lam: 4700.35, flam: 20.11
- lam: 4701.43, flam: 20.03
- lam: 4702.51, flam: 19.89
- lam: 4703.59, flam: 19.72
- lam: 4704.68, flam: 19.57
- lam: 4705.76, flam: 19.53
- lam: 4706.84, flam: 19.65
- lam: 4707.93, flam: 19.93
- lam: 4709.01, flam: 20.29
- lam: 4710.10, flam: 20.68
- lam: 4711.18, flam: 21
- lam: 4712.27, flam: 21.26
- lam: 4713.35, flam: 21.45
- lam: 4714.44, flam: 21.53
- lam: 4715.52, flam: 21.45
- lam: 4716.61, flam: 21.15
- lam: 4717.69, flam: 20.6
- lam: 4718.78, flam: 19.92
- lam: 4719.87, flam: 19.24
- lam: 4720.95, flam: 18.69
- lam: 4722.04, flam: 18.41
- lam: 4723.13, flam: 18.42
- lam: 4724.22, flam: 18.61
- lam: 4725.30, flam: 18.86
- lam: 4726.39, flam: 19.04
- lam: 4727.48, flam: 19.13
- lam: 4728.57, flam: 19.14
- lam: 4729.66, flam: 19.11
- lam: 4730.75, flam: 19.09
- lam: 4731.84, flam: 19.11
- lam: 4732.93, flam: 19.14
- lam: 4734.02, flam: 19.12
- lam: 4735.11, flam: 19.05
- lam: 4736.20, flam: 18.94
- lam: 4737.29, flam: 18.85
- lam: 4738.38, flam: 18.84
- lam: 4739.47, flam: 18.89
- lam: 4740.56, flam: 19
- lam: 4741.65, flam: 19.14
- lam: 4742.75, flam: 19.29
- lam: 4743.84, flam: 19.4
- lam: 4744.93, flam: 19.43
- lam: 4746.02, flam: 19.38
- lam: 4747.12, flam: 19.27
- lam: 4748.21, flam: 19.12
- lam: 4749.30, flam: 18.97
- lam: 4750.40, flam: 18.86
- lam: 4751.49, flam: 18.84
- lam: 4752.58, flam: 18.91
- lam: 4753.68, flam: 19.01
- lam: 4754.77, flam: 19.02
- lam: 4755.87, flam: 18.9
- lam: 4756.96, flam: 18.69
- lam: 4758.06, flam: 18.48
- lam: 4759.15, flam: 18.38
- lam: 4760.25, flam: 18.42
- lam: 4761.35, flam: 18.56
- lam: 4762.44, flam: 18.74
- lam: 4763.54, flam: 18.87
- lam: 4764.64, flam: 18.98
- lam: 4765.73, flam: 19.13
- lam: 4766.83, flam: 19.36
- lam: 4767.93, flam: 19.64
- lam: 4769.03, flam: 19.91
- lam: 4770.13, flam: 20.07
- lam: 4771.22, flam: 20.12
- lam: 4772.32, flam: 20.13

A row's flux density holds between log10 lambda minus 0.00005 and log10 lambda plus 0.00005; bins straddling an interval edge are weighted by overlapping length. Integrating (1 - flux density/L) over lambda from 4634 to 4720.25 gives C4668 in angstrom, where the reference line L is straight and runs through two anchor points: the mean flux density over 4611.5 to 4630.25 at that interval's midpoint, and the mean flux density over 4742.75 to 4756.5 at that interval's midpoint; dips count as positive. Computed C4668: -3.6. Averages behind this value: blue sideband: 18.6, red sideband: 19.1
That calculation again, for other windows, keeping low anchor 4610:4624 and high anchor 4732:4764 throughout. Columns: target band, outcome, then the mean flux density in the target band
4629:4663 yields 0.7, 18.4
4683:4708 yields -1.9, 20.3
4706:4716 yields -1.0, 20.8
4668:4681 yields -0.4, 19.4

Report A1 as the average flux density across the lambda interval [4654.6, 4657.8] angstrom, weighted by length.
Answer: 18.9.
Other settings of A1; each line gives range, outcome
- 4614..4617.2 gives 18.8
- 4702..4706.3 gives 19.7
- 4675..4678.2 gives 19.4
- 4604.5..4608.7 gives 17.7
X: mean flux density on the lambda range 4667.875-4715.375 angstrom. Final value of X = 20.2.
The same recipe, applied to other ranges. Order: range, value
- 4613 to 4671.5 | 18.6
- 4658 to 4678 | 19.3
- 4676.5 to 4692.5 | 20.5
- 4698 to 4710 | 19.9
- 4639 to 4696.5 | 19.4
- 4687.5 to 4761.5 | 19.5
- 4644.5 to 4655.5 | 18.6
